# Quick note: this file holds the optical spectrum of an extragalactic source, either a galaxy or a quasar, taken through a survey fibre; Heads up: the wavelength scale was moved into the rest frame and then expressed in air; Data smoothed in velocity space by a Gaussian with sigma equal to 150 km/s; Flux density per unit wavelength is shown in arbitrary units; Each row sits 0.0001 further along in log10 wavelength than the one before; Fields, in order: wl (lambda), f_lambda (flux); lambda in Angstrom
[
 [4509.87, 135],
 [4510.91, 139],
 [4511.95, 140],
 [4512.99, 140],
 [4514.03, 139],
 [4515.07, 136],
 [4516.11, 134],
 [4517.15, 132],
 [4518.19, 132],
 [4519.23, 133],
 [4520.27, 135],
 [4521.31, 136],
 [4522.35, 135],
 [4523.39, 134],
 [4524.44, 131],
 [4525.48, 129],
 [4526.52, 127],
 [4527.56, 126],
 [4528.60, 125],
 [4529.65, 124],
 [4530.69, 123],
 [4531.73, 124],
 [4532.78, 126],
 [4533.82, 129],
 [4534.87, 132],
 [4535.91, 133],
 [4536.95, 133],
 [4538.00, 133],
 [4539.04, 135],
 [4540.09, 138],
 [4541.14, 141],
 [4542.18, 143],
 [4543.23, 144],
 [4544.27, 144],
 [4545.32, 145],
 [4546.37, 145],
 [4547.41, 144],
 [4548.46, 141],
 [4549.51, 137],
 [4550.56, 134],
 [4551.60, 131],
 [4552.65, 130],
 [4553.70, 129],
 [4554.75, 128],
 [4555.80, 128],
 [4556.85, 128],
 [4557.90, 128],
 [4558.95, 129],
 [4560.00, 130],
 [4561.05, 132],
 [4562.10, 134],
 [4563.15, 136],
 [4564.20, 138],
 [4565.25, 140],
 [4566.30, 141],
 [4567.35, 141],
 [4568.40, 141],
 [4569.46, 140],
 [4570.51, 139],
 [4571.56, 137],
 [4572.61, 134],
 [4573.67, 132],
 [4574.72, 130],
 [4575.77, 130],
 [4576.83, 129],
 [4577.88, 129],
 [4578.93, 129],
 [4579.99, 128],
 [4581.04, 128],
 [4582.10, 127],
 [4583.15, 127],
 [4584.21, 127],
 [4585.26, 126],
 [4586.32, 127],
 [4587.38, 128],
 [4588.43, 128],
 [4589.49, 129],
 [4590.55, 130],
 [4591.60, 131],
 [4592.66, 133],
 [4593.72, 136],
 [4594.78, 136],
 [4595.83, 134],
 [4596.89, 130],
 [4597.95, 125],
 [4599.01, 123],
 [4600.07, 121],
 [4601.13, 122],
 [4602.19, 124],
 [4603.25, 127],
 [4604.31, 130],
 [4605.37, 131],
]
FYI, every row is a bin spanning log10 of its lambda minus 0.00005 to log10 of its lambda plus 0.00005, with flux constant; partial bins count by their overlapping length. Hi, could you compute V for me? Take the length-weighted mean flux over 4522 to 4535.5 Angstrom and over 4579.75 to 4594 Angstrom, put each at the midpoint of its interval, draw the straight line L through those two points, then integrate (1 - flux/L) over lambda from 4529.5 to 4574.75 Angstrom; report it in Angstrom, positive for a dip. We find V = -2.3 Angstrom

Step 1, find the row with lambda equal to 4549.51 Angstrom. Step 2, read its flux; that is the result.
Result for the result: 137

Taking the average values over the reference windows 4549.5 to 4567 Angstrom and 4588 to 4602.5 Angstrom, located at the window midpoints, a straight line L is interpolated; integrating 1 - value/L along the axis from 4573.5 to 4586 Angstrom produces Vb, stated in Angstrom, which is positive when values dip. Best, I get 0.2 Angstrom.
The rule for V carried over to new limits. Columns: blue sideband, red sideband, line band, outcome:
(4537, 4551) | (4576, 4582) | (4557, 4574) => -0.4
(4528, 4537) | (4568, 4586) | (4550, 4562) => 0.0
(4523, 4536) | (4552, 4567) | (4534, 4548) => -1.0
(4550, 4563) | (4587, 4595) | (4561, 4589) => -0.4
